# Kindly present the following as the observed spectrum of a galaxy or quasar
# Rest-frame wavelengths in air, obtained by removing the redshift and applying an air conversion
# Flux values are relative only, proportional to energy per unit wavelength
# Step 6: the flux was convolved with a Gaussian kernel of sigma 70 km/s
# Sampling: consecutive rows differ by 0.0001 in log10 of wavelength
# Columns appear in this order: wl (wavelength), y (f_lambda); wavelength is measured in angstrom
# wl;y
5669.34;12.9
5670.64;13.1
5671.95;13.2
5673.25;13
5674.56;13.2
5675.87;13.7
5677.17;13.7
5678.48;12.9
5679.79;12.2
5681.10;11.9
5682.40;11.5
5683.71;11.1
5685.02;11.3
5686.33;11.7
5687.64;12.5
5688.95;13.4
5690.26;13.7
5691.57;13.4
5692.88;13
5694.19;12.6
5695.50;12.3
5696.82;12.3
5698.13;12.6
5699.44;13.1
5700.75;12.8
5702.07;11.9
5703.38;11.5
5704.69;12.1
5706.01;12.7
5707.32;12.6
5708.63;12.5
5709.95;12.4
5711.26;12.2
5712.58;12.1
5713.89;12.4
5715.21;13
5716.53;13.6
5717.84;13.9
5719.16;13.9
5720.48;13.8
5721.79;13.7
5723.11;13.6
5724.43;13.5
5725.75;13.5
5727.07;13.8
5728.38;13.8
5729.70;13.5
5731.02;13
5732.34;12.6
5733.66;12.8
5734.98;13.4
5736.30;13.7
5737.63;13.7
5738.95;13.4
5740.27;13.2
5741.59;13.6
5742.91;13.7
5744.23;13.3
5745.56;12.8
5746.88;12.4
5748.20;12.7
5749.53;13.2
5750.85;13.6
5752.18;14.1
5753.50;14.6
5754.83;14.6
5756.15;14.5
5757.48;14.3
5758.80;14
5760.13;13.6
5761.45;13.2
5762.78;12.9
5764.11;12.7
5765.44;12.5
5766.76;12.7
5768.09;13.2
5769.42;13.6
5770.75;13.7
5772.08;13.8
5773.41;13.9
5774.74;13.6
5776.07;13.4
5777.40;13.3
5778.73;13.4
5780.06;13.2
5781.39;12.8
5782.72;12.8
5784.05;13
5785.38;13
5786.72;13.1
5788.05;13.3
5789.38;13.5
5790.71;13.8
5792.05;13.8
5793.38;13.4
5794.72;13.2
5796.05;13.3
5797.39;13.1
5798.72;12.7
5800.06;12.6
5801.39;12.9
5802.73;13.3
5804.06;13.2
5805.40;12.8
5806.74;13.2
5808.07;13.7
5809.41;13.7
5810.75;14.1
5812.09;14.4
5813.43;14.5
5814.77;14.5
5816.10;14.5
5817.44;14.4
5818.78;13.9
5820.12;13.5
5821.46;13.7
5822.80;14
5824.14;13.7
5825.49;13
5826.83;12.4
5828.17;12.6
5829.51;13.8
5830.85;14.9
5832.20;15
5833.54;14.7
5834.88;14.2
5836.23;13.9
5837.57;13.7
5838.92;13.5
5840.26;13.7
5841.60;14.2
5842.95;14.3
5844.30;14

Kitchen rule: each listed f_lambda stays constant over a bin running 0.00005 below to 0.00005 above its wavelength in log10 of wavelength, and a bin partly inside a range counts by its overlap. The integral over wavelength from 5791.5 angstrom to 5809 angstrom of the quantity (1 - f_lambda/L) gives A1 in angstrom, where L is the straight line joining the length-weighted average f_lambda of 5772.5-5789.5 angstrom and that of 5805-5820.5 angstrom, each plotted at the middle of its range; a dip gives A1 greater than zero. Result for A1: 0.7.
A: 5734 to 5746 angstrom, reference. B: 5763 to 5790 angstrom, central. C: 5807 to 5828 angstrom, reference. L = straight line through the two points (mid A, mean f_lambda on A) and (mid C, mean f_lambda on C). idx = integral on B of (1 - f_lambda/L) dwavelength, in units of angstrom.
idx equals 0.8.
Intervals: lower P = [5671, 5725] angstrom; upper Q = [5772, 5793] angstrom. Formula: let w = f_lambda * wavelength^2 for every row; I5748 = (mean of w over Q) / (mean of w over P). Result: 1.08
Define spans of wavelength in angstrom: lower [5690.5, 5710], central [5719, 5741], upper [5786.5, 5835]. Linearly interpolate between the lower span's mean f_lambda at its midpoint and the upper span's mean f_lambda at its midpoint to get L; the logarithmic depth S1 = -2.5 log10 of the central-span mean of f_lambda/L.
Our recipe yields -0.05 mag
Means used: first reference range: 12.5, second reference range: 13.6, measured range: 13.5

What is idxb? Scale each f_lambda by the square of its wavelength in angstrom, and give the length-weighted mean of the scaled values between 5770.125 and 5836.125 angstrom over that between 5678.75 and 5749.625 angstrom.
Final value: 1.1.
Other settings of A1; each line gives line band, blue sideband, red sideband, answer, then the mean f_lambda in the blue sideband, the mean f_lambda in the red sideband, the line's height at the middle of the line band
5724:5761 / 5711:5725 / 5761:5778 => -0.7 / 13.3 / 13.3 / 13.3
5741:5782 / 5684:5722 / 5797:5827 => -0.9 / 12.7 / 13.6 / 13.2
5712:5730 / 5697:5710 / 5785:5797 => -1.2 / 12.4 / 13.4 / 12.6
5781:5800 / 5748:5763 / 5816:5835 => 0.9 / 13.8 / 13.9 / 13.8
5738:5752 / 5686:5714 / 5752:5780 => 0.0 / 12.5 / 13.6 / 13.3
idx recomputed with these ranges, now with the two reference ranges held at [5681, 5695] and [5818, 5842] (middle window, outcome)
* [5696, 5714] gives 0.28 angstrom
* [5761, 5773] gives 0.02 angstrom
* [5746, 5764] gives -0.79 angstrom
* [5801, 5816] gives -0.13 angstrom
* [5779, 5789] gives 0.22 angstrom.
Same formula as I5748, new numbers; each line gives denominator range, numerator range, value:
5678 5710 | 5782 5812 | 1.11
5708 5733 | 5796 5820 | 1.06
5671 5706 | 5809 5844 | 1.16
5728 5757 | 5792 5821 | 1.03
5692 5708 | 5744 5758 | 1.11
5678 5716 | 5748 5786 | 1.11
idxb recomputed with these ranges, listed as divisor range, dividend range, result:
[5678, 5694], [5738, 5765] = 1.12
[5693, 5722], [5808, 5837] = 1.14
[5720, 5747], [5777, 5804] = 1.00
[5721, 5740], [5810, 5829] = 1.06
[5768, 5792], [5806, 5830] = 1.04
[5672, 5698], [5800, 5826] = 1.14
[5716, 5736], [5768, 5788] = 1.00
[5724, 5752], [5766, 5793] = 1.02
